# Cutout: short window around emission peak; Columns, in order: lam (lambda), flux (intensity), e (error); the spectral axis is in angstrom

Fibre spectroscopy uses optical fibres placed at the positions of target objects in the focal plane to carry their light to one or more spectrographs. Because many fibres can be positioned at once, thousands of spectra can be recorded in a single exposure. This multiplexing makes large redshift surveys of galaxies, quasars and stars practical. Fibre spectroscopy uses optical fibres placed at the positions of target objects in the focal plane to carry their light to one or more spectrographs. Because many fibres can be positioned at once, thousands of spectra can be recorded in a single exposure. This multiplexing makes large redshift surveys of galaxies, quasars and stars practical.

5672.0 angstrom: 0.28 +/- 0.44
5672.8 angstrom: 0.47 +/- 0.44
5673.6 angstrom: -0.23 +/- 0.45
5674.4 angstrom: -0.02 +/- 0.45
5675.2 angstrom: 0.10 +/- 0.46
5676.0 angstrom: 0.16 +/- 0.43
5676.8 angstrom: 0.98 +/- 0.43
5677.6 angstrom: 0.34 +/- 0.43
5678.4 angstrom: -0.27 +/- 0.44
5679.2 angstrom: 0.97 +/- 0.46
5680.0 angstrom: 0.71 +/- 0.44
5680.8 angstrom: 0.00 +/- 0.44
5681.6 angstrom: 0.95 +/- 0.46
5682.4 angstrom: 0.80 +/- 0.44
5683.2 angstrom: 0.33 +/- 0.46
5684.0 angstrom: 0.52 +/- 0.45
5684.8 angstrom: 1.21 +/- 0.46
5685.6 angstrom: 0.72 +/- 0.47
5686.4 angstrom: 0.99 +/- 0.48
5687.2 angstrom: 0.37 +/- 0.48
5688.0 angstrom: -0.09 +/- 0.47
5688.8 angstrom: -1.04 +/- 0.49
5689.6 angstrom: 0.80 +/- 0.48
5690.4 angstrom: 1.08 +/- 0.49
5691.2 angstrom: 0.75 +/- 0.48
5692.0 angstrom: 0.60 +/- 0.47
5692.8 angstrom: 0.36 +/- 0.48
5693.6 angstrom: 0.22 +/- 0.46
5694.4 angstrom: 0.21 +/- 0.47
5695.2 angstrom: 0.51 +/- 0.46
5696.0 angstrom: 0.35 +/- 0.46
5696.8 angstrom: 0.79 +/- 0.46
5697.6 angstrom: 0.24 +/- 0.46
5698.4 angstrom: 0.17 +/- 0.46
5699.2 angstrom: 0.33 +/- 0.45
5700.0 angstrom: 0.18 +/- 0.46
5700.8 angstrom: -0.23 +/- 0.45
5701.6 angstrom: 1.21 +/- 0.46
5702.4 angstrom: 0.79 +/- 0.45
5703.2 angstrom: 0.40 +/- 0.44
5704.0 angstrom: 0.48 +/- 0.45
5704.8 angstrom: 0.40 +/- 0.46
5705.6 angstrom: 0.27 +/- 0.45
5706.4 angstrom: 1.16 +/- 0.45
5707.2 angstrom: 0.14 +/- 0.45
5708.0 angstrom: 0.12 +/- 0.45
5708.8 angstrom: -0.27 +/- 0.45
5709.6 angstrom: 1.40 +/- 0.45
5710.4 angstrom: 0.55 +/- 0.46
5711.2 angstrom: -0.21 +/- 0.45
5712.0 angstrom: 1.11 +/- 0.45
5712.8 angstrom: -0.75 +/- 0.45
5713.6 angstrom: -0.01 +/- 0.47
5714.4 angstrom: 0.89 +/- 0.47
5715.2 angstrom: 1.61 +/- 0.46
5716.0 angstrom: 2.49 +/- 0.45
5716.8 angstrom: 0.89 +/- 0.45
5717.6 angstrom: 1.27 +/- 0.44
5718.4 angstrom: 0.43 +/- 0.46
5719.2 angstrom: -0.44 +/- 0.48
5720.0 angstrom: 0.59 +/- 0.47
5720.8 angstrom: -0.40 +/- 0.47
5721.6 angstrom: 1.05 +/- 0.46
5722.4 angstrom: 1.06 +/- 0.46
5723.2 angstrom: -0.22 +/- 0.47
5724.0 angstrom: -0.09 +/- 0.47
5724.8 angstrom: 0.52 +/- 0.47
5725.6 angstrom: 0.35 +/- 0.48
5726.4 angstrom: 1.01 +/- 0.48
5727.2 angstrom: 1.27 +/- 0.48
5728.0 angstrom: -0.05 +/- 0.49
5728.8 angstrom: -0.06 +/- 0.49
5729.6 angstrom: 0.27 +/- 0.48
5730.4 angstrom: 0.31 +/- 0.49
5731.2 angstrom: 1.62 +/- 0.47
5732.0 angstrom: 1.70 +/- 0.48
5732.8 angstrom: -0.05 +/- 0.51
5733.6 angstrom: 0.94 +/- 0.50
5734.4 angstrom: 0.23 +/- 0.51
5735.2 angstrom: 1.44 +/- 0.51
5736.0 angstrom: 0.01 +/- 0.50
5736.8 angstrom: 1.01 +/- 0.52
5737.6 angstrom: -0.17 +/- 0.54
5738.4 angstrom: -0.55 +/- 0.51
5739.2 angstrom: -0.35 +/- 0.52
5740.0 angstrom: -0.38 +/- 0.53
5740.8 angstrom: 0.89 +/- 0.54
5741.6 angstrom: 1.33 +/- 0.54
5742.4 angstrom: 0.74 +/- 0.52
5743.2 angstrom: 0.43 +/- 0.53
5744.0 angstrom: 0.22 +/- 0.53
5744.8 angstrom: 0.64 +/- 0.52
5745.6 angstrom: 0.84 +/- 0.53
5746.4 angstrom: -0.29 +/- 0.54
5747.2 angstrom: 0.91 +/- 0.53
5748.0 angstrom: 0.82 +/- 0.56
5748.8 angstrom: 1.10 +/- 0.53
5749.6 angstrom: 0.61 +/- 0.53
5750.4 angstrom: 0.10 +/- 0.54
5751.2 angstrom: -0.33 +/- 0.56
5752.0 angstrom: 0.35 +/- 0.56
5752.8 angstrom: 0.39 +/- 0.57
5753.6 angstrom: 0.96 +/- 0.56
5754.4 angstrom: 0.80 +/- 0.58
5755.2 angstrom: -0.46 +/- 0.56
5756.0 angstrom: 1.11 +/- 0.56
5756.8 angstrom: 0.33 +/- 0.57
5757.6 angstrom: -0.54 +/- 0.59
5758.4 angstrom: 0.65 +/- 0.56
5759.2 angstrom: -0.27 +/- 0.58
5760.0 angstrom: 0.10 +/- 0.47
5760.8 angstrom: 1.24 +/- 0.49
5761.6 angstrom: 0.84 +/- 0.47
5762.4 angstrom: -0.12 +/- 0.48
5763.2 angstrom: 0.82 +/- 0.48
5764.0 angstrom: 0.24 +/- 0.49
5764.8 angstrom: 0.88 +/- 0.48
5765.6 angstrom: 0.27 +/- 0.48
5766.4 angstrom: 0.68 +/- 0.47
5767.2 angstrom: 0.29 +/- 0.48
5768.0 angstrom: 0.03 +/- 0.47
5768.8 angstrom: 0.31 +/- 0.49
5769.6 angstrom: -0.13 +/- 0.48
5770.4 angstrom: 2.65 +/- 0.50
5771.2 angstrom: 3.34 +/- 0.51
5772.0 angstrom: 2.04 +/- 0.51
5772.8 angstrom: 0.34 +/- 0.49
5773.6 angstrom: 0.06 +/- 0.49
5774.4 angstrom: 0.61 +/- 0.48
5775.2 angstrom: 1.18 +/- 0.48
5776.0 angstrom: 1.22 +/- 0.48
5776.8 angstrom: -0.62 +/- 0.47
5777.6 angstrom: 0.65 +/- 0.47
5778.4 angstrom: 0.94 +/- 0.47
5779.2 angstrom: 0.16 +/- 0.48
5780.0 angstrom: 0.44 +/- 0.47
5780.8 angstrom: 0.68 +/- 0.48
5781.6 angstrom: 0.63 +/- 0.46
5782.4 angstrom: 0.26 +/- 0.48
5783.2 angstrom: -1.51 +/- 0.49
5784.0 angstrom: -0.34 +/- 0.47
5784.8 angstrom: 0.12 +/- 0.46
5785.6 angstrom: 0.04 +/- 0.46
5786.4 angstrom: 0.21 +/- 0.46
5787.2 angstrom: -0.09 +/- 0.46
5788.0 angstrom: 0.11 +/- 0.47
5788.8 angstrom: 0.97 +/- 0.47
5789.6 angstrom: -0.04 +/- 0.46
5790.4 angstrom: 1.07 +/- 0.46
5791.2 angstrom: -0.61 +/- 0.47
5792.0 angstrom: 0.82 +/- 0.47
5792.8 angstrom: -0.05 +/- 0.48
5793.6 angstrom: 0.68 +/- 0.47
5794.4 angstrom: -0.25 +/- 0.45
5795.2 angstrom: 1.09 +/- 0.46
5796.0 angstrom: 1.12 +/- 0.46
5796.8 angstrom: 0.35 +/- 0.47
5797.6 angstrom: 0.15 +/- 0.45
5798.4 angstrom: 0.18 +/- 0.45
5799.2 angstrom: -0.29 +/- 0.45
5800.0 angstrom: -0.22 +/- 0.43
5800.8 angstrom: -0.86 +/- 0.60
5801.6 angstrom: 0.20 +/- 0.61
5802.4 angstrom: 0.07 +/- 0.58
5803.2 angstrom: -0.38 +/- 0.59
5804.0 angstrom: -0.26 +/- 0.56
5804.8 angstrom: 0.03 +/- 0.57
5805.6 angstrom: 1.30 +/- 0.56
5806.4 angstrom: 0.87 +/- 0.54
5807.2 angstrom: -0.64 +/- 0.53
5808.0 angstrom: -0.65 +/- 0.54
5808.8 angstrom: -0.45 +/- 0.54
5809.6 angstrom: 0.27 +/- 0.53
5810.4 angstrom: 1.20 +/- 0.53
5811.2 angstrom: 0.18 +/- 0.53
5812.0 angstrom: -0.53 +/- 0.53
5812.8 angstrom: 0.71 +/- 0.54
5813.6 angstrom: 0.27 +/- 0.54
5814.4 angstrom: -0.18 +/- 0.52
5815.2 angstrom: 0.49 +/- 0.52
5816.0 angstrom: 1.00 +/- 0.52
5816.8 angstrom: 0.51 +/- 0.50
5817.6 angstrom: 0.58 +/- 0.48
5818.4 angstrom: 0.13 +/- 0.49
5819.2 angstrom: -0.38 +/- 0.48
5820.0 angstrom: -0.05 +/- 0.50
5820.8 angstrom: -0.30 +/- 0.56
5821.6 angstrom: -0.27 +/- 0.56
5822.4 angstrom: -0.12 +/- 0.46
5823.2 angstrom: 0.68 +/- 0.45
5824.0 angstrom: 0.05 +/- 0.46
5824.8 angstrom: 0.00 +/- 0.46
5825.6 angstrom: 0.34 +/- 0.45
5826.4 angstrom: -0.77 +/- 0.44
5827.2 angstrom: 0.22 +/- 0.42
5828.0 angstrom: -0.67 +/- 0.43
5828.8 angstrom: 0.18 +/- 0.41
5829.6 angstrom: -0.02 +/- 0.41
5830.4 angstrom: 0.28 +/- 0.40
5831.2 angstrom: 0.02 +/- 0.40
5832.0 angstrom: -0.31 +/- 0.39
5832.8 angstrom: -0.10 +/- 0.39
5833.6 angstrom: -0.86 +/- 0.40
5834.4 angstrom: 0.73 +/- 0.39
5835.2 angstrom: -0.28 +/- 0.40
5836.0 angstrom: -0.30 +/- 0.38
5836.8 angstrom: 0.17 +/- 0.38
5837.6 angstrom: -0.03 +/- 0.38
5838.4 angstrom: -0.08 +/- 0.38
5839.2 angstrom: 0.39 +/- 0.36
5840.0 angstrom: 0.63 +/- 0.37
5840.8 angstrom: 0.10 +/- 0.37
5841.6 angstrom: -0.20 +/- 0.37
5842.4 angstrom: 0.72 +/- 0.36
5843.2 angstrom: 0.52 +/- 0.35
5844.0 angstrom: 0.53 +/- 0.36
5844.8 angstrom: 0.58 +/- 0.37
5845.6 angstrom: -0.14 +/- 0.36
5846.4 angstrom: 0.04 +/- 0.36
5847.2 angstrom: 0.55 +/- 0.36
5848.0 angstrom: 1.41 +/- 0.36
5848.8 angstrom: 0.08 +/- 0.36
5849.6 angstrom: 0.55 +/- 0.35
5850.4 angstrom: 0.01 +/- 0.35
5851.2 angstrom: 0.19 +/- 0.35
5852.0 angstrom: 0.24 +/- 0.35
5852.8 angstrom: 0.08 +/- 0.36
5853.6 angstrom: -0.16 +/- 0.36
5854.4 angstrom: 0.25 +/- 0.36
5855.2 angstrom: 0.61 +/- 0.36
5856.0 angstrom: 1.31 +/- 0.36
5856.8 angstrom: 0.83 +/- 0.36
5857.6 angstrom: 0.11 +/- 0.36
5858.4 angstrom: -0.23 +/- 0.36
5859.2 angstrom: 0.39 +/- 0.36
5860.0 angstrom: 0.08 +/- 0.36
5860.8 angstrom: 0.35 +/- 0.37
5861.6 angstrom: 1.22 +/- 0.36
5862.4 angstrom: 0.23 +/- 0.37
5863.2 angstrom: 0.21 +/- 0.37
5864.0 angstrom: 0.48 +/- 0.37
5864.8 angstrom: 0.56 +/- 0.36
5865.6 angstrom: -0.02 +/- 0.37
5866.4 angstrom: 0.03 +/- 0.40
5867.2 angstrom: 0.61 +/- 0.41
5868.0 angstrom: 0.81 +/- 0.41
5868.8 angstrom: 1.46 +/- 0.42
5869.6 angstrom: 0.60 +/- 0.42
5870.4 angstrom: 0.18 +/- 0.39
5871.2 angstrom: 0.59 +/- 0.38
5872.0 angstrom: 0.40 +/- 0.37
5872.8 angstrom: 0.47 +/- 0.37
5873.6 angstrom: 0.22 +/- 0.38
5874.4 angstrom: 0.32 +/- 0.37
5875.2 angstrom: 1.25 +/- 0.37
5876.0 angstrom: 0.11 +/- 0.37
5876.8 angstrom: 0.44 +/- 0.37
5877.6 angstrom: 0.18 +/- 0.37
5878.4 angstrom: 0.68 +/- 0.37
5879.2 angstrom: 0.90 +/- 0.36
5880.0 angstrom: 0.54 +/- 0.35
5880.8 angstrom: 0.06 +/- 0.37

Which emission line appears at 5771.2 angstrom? [O III] 5007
